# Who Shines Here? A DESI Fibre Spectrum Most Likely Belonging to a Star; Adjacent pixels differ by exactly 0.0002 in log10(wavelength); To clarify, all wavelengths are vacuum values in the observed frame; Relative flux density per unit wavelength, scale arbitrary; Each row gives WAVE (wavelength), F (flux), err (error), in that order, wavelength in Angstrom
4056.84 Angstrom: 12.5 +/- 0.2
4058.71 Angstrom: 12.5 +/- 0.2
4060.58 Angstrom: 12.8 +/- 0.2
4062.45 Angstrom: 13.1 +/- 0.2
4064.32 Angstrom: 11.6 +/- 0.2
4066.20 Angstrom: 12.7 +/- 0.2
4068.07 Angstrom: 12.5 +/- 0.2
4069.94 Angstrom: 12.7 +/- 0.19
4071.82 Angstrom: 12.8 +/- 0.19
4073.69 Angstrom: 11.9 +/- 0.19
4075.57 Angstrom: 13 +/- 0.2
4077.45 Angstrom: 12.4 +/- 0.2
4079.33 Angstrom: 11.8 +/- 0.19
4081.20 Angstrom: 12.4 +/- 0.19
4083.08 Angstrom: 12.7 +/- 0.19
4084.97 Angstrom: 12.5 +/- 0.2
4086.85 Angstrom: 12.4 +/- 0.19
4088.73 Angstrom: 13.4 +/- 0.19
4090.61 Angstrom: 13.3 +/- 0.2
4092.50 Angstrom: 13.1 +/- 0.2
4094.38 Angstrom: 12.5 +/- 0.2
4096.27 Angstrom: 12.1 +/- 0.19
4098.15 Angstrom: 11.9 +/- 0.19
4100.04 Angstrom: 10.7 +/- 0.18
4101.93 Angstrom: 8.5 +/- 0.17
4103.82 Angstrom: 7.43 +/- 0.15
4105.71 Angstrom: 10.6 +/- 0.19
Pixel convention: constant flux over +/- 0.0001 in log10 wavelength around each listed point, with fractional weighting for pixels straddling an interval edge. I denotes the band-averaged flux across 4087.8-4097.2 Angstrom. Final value 12.9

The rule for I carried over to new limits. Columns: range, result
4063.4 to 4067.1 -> 12.1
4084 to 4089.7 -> 12.8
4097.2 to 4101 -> 11.3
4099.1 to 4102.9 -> 9.58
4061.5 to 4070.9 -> 12.5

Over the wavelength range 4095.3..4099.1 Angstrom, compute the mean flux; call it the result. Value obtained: 12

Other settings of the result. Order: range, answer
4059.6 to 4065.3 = 12.5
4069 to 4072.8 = 12.8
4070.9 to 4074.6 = 12.4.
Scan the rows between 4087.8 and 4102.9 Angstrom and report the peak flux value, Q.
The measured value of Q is 13.4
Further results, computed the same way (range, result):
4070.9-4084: 13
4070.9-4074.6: 12.8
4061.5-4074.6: 13.1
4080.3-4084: 12.7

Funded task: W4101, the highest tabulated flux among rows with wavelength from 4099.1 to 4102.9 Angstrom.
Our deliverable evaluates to 10.7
